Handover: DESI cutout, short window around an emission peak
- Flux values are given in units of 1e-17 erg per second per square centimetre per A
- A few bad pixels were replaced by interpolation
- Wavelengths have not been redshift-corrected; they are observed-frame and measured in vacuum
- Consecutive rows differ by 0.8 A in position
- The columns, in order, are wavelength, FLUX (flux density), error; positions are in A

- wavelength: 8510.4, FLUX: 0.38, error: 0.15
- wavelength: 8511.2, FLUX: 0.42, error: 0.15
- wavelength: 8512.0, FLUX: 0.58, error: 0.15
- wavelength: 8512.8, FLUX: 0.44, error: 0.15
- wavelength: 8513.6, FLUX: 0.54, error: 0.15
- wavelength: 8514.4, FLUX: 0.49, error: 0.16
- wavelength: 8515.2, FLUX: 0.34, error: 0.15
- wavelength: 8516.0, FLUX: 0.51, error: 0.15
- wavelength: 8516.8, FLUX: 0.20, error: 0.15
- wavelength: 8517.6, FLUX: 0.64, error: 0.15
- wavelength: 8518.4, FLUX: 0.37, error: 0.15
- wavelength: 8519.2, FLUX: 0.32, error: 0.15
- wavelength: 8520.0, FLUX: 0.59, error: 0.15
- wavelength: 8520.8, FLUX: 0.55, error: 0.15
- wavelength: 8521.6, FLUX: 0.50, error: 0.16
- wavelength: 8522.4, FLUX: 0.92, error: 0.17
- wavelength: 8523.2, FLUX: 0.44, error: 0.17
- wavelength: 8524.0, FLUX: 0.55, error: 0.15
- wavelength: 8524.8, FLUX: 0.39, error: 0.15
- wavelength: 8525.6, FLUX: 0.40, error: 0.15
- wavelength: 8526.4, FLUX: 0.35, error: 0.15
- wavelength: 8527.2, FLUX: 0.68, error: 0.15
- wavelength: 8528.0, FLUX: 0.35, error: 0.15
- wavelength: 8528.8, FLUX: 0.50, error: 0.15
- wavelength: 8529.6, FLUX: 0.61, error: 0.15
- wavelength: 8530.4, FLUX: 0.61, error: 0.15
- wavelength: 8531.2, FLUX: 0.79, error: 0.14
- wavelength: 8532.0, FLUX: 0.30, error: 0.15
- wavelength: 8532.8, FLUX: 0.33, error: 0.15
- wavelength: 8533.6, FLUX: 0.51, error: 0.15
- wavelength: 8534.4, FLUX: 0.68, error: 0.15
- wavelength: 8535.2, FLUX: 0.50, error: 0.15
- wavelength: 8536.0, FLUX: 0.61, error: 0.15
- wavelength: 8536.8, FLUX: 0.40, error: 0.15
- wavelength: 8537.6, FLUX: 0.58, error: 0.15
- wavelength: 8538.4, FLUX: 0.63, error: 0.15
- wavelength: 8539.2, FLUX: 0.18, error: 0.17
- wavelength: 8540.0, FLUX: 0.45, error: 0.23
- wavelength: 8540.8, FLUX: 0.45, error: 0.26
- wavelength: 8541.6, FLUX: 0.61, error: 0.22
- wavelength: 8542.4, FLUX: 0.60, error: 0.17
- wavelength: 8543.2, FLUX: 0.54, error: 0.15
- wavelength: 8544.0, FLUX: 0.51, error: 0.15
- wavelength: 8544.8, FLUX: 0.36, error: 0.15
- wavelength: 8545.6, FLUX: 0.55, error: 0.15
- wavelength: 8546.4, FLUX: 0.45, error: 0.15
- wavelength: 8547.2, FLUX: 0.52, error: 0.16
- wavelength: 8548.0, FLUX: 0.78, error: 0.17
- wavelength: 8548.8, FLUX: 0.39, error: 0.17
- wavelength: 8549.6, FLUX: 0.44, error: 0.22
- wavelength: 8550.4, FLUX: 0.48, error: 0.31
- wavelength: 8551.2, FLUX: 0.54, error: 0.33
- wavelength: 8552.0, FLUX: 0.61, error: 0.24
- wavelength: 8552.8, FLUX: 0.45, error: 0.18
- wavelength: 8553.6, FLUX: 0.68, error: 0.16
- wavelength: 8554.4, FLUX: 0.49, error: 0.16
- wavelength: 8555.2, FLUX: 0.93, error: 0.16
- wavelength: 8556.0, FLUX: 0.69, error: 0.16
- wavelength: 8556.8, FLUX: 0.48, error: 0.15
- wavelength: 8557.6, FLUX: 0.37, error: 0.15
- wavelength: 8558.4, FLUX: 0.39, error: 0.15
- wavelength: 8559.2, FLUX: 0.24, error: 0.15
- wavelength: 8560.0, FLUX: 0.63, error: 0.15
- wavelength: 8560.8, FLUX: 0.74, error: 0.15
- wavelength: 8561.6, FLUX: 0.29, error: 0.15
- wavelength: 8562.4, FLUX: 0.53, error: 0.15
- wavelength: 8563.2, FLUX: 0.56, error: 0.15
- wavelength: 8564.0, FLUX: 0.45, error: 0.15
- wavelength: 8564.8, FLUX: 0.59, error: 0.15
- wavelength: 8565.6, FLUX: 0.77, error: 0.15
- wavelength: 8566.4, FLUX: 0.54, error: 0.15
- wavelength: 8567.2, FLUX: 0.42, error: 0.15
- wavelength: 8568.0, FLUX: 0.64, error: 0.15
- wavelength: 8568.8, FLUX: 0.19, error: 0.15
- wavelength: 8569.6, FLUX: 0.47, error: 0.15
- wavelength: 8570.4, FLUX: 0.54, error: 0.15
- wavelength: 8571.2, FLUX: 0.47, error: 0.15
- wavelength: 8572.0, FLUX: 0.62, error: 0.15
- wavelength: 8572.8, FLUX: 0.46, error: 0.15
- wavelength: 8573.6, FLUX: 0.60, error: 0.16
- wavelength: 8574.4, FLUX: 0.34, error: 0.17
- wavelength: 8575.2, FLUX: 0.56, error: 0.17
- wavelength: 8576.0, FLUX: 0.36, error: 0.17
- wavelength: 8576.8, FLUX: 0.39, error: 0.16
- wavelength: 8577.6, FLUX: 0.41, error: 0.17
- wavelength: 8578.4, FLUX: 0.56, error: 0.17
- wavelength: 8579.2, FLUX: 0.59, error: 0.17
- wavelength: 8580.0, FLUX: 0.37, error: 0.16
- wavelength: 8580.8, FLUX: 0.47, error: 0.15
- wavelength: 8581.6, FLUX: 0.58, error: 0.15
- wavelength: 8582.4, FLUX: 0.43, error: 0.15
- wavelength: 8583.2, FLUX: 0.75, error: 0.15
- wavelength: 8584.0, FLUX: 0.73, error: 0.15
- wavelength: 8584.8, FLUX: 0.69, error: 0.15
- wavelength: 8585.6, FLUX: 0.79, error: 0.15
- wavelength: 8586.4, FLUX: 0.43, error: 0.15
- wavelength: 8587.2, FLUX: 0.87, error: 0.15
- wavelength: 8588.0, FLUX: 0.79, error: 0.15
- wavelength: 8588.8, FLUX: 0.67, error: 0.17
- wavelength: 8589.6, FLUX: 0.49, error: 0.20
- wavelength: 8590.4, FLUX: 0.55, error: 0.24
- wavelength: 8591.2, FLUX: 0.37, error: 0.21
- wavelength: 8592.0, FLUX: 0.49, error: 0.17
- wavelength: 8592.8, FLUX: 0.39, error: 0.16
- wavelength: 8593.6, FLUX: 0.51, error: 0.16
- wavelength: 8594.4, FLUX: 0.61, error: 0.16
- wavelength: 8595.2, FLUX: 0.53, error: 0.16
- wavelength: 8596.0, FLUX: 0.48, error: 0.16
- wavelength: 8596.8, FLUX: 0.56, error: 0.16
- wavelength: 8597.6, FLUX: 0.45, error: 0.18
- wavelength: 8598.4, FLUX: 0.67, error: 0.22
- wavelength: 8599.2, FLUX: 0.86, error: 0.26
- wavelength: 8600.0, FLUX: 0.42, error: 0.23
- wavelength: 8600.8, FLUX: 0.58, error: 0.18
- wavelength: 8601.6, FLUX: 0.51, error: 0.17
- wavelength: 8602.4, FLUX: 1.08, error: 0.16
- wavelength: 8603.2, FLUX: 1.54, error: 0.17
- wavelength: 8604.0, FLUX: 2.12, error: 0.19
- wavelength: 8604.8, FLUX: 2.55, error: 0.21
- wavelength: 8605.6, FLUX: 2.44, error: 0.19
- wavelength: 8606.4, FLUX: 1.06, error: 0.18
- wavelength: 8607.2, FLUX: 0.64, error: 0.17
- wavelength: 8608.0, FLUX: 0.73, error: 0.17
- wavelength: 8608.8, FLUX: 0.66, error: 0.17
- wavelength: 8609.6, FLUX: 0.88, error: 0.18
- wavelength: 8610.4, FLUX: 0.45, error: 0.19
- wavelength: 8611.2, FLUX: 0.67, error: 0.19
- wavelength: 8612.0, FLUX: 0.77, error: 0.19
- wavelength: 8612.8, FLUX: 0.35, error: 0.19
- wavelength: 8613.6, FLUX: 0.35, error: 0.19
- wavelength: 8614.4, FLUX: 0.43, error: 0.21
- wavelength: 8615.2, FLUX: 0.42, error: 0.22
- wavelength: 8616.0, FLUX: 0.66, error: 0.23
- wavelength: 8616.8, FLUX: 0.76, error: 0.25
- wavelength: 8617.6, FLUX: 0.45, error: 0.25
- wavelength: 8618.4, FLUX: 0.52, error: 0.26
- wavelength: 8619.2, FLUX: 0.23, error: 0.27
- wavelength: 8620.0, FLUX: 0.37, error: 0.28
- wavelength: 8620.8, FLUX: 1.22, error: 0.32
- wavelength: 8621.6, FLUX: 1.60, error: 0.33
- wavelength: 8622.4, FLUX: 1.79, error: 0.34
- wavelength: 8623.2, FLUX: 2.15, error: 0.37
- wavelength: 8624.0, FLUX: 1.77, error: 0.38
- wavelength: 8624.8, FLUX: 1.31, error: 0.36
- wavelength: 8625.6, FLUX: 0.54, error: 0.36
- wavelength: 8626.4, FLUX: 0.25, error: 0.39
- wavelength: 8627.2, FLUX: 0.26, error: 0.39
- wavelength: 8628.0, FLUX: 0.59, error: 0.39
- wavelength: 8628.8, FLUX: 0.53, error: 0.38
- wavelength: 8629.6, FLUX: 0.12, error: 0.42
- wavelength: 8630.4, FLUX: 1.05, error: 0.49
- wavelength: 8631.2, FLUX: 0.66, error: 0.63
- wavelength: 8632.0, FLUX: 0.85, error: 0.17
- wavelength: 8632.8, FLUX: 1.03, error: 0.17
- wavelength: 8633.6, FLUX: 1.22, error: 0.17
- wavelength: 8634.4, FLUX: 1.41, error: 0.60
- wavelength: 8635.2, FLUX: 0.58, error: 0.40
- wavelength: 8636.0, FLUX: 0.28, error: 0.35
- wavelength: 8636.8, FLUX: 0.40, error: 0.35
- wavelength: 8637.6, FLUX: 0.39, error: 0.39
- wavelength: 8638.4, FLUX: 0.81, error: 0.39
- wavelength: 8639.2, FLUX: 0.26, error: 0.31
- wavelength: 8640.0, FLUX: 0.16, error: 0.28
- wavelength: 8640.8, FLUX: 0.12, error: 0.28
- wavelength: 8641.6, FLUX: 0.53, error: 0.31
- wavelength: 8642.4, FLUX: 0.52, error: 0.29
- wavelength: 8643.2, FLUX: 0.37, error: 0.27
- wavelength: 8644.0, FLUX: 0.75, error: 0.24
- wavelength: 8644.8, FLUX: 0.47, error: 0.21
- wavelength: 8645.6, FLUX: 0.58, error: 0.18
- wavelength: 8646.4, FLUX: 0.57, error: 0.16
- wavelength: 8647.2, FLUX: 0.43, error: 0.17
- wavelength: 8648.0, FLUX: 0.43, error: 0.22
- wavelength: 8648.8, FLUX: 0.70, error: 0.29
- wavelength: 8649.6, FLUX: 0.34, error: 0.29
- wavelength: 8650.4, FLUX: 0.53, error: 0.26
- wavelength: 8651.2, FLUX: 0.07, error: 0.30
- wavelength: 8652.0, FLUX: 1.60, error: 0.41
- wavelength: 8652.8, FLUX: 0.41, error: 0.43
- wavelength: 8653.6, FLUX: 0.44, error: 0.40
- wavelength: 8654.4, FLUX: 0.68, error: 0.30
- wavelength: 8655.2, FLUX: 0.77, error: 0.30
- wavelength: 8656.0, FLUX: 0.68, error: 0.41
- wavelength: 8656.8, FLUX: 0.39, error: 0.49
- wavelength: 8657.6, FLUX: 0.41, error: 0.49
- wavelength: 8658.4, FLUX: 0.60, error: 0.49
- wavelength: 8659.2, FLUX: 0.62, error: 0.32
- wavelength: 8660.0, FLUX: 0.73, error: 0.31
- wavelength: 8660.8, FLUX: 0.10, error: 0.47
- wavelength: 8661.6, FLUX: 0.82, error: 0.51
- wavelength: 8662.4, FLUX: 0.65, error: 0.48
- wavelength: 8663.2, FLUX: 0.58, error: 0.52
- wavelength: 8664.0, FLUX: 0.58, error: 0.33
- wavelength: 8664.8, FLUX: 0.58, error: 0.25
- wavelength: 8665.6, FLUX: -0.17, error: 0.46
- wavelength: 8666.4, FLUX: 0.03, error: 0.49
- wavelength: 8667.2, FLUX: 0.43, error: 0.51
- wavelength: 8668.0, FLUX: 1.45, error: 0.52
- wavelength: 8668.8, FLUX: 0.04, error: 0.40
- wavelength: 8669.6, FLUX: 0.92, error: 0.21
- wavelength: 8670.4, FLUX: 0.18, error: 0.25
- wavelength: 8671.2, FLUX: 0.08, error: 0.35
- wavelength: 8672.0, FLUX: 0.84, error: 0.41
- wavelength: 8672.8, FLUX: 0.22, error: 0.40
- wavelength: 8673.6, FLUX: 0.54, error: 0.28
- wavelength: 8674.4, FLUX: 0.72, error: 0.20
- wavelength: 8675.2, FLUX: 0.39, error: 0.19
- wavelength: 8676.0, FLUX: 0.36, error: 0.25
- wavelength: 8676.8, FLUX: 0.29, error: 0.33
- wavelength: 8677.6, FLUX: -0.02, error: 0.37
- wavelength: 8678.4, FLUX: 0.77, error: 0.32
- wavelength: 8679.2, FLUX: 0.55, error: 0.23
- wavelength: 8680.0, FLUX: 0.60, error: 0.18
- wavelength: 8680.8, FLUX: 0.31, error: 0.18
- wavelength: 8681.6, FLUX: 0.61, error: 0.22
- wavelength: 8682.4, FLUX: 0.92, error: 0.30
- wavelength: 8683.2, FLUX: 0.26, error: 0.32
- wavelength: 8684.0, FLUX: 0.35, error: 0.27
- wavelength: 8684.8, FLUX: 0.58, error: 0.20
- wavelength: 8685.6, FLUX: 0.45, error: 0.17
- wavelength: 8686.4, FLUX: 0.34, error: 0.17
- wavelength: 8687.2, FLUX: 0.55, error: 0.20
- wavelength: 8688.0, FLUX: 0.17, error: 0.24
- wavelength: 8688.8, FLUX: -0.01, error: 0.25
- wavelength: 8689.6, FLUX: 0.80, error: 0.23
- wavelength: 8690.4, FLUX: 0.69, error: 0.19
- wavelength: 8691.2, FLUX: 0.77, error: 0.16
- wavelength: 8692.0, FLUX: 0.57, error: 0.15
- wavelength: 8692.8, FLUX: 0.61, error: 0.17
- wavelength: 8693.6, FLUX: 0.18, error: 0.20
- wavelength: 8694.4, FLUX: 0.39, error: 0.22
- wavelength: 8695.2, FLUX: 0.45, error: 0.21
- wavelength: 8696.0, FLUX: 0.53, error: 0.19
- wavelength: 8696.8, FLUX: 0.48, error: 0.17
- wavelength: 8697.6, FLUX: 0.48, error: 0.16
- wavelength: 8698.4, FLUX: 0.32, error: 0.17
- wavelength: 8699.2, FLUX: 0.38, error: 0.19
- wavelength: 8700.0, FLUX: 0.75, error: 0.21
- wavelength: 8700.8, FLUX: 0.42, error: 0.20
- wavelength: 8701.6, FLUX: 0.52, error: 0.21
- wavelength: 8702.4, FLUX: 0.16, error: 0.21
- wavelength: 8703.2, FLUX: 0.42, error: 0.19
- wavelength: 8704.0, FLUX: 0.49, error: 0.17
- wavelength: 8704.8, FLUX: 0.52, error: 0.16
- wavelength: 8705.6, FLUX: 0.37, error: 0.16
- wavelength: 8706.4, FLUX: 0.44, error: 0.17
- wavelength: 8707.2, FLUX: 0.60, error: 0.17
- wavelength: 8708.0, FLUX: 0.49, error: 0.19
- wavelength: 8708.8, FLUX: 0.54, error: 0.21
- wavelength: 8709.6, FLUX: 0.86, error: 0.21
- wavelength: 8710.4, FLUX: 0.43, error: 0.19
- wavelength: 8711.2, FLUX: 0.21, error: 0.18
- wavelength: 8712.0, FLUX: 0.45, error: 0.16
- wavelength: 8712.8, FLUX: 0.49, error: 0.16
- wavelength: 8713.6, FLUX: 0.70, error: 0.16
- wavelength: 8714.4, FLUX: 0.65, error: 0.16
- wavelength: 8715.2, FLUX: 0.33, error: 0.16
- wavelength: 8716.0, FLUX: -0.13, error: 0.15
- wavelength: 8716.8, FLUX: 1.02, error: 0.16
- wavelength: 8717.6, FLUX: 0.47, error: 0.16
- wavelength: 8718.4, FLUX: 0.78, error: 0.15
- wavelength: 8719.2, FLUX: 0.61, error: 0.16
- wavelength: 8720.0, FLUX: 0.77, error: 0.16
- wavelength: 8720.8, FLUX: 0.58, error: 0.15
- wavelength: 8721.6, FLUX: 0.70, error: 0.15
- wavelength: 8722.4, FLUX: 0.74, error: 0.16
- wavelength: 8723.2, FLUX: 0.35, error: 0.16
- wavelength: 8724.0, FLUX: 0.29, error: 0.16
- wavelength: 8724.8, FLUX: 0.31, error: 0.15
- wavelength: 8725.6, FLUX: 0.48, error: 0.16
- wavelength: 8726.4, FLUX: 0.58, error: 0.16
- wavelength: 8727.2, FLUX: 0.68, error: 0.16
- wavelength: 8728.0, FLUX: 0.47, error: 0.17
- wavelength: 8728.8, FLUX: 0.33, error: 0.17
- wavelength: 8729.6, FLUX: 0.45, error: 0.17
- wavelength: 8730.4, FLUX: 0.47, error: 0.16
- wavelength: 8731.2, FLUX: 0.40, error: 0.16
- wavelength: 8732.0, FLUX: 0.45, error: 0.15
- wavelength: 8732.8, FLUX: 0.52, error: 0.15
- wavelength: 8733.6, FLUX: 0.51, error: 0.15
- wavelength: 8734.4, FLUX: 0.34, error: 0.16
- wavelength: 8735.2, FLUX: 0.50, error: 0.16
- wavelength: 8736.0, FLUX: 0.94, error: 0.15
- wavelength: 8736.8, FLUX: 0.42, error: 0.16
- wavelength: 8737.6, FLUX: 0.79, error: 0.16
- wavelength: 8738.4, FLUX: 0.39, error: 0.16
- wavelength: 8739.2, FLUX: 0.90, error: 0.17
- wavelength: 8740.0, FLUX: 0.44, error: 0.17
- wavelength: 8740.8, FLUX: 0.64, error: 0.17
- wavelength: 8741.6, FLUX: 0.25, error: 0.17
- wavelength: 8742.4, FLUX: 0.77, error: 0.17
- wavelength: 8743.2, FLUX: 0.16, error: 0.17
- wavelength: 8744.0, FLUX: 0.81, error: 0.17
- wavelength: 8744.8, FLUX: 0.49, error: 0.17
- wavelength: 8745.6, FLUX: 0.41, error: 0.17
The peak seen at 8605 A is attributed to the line [S II]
